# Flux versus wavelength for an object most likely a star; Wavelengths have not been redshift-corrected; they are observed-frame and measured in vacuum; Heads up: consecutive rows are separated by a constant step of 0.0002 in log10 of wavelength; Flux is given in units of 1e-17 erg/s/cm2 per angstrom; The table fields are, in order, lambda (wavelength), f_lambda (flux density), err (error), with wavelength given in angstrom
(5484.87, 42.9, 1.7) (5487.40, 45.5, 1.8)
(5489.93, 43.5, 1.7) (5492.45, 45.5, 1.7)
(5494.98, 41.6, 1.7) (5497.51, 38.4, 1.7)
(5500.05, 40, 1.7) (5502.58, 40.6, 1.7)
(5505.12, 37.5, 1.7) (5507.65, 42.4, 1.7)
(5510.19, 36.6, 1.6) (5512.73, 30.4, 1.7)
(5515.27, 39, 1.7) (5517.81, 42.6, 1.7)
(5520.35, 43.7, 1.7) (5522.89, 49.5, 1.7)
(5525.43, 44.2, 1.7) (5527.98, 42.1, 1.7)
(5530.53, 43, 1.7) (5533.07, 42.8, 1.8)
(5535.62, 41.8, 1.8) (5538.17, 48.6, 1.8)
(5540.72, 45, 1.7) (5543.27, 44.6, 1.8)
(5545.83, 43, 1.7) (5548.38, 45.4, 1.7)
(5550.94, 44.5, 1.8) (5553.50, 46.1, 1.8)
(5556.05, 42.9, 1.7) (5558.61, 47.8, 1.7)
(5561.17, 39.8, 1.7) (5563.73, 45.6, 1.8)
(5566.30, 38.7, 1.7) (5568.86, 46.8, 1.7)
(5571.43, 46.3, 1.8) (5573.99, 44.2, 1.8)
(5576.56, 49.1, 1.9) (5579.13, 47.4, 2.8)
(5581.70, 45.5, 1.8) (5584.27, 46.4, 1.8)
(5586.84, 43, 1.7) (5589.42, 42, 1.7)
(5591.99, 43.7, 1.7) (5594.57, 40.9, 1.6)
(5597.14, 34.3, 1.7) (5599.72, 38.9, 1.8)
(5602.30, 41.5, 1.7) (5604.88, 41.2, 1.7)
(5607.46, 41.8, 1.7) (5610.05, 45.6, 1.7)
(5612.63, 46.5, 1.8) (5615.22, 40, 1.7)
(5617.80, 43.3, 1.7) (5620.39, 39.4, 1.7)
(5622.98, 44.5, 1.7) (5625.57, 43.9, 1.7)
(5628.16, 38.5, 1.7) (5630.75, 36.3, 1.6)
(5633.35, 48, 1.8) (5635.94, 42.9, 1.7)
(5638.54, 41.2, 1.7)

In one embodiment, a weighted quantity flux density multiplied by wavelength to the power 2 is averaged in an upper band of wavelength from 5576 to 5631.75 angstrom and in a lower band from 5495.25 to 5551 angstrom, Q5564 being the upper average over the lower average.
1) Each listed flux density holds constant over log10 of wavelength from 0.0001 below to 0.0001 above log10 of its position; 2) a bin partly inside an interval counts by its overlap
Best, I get 1.04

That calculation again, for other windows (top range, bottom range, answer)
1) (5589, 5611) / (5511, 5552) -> 0.98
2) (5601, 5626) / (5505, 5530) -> 1.08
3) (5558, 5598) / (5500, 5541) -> 1.07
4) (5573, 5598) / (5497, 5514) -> 1.19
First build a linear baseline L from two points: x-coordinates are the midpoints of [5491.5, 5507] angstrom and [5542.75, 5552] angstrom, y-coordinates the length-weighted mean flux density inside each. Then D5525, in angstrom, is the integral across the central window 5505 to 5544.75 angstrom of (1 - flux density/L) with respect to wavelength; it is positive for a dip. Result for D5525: 0.3 angstrom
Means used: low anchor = 40.6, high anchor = 44.3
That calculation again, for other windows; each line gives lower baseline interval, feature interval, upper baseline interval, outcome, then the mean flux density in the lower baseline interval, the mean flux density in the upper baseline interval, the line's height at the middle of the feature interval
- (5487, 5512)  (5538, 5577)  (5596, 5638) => -3.3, 40.8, 41.7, 41.2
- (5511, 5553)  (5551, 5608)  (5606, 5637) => -0.8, 43.1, 42.5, 42.8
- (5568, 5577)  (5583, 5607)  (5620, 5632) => 1.4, 46.4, 40.6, 43.9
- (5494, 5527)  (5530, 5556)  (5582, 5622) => -2.2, 40.5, 42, 41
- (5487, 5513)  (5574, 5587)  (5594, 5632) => -1.7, 40.4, 41.1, 40.9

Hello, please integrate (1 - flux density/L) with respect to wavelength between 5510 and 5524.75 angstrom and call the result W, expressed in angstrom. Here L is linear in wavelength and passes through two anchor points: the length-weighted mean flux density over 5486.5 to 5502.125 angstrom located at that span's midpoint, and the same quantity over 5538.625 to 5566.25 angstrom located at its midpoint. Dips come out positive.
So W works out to 0.8 angstrom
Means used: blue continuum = 42.3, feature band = 40.7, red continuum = 44.3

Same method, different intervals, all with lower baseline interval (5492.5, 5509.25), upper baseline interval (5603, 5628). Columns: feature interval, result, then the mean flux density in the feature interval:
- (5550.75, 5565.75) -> -1.0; 44.2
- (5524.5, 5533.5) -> -0.4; 43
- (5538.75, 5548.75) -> -0.8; 44.7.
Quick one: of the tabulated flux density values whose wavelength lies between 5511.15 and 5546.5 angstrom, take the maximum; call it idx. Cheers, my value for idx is 49.5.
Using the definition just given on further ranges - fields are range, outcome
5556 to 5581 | 49.1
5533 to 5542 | 48.6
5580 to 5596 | 46.4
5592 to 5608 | 41.8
